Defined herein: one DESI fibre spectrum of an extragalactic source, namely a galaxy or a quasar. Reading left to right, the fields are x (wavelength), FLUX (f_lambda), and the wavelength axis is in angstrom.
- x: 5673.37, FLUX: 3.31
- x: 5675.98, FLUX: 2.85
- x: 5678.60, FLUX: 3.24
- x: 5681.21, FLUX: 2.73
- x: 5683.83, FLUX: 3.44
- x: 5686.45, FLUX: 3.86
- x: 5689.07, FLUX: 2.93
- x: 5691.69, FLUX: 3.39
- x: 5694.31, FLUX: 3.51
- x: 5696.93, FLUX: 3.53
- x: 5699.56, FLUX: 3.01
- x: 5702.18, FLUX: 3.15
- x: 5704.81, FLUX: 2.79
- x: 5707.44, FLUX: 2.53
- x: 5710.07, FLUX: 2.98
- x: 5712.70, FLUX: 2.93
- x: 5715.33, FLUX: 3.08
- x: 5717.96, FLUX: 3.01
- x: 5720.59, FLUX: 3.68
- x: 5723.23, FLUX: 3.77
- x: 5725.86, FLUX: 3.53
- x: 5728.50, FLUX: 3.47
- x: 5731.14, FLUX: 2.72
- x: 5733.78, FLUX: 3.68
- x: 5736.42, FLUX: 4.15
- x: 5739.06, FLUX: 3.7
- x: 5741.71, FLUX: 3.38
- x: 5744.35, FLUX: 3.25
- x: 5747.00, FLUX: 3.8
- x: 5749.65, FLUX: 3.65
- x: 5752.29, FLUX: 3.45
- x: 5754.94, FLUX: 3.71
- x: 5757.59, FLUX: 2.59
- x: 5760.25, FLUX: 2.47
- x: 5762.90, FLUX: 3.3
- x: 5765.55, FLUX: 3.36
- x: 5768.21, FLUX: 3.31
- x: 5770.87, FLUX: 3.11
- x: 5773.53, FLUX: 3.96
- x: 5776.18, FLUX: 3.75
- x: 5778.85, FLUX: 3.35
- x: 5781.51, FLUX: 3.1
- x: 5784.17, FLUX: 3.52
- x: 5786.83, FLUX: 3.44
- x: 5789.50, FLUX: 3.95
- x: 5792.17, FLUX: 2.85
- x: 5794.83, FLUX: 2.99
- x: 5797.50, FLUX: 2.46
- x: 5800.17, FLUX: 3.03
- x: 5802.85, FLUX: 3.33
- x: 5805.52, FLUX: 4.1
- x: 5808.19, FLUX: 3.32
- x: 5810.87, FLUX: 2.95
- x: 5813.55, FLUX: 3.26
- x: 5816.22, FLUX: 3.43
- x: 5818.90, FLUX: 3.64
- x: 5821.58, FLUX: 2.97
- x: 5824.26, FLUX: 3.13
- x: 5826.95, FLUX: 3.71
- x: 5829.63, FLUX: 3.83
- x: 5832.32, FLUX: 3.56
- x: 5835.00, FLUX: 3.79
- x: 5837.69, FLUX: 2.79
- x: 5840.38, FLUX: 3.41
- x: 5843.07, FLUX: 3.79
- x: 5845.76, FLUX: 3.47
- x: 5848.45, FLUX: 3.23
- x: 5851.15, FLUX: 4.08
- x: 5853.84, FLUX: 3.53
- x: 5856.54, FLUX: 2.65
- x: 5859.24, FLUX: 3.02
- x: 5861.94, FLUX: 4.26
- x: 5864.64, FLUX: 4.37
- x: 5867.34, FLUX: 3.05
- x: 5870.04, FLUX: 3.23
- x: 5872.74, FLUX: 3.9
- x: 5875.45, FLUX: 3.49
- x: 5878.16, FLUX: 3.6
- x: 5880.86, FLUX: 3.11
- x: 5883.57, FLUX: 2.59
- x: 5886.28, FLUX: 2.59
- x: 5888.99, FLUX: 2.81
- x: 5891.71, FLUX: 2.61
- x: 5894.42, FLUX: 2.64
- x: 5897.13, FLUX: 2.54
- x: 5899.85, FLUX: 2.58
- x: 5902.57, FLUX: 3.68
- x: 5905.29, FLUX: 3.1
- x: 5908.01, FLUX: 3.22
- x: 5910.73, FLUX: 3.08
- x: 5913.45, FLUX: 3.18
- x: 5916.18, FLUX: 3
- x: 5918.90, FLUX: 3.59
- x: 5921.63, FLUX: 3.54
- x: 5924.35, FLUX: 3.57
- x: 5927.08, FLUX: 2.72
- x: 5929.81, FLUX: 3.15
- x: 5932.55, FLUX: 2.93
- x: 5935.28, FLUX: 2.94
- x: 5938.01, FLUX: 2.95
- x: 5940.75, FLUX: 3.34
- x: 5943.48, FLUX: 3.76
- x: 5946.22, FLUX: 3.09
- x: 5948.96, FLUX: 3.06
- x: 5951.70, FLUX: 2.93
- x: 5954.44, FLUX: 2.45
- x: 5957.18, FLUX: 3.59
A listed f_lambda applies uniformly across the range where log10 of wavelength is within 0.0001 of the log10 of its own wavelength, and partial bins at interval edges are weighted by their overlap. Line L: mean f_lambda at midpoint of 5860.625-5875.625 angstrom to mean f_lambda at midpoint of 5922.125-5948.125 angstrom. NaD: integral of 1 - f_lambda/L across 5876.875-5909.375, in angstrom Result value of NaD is 5.5 angstrom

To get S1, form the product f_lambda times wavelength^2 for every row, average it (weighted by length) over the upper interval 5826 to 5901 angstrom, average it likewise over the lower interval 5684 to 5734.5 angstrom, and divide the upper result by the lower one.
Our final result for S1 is 1.07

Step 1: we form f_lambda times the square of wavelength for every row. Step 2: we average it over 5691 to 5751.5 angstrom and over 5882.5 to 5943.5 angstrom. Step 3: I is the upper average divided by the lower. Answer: 0.97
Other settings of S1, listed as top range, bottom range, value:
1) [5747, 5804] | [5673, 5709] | 1.07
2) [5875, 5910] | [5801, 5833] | 0.88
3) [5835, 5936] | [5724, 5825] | 1.00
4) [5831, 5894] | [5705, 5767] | 1.05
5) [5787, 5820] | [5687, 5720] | 1.09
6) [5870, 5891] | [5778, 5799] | 1.01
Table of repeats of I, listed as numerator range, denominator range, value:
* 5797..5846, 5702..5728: 1.11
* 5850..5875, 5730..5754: 1.05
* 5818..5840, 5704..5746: 1.07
